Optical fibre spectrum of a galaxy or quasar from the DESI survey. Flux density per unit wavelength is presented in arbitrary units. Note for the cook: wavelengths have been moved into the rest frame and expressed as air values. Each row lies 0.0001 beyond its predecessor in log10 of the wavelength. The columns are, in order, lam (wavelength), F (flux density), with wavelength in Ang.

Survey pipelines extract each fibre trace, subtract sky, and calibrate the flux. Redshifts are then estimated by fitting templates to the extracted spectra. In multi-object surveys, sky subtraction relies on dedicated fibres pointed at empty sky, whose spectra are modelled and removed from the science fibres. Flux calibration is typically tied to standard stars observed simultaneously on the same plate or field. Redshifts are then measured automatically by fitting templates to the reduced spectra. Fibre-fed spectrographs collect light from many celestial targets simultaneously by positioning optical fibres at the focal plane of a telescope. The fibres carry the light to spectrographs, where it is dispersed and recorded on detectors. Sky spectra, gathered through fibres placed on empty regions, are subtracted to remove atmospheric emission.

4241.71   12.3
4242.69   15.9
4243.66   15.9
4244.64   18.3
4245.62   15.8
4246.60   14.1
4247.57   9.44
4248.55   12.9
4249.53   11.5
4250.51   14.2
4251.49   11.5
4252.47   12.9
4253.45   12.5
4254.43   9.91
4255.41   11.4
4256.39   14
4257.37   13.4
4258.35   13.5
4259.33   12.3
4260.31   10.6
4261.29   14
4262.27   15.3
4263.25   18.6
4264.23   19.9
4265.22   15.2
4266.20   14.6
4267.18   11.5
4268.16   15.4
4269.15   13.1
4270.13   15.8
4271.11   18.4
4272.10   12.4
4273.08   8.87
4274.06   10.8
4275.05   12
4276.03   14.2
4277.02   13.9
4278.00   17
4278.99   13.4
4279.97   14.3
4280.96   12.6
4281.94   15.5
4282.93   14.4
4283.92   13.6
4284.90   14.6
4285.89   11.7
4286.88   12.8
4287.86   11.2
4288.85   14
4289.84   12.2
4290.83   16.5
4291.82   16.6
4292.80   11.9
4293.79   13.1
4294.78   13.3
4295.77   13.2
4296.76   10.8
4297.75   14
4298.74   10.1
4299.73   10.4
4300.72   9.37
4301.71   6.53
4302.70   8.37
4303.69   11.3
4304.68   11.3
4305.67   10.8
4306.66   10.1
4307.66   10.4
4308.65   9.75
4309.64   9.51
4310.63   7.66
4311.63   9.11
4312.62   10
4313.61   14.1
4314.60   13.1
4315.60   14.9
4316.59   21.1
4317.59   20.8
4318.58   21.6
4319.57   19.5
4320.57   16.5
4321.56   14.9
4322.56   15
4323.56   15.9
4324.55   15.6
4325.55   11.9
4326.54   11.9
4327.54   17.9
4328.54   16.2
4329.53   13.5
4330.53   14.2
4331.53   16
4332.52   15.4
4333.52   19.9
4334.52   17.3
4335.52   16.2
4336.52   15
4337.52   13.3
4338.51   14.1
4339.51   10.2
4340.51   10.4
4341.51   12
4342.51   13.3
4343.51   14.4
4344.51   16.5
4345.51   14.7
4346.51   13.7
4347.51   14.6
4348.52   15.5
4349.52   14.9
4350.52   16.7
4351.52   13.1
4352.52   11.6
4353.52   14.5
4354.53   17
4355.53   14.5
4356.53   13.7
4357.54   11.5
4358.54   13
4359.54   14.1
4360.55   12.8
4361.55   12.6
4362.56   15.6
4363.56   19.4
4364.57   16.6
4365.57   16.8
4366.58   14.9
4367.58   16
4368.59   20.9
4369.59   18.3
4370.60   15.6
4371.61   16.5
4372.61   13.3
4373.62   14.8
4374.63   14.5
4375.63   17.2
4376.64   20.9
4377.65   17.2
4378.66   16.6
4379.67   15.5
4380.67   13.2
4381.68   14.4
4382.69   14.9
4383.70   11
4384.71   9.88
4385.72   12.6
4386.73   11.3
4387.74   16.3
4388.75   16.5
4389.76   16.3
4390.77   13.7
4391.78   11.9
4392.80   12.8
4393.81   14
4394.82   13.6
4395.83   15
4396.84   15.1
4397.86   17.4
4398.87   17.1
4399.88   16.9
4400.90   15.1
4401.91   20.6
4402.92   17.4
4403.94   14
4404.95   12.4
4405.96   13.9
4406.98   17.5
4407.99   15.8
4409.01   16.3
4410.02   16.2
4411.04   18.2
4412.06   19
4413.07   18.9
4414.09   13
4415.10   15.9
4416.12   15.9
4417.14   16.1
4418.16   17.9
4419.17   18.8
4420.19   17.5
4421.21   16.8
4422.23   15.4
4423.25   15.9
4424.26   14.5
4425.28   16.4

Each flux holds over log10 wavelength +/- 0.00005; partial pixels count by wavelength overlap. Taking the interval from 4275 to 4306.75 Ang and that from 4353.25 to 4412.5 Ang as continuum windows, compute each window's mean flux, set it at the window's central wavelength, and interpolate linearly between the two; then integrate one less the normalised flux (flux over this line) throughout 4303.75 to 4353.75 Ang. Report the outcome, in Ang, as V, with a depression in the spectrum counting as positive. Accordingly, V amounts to -1.6 Ang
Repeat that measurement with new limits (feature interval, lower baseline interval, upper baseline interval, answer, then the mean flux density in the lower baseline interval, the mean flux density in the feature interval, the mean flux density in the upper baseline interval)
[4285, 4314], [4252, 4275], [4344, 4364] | 5.3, 13.6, 11.4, 14.5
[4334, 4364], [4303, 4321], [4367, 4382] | 1.8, 13.4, 14.2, 16.4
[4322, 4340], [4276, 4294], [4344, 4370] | -0.4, 13.9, 15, 15.1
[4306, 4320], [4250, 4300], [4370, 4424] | 0.5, 13.5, 13.6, 15.6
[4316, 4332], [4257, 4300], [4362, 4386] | -1.9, 13.7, 16.4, 15.7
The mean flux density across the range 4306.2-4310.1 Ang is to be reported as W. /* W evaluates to 9.93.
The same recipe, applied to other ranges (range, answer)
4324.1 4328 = 14.3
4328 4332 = 15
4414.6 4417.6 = 15.9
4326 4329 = 15.3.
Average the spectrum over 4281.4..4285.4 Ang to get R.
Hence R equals 14.5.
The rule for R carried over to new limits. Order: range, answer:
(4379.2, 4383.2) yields 14.5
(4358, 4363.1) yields 13.7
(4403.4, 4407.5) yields 14.5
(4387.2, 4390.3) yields 16.3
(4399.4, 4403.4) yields 17.5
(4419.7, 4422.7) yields 16.6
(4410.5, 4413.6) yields 18.6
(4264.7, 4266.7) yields 14.9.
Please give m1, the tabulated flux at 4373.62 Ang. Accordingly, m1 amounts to 14.8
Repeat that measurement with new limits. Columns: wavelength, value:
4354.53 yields 17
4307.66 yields 10.4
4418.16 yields 17.9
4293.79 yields 13.1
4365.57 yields 16.8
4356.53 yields 13.7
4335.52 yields 16.2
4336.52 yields 15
